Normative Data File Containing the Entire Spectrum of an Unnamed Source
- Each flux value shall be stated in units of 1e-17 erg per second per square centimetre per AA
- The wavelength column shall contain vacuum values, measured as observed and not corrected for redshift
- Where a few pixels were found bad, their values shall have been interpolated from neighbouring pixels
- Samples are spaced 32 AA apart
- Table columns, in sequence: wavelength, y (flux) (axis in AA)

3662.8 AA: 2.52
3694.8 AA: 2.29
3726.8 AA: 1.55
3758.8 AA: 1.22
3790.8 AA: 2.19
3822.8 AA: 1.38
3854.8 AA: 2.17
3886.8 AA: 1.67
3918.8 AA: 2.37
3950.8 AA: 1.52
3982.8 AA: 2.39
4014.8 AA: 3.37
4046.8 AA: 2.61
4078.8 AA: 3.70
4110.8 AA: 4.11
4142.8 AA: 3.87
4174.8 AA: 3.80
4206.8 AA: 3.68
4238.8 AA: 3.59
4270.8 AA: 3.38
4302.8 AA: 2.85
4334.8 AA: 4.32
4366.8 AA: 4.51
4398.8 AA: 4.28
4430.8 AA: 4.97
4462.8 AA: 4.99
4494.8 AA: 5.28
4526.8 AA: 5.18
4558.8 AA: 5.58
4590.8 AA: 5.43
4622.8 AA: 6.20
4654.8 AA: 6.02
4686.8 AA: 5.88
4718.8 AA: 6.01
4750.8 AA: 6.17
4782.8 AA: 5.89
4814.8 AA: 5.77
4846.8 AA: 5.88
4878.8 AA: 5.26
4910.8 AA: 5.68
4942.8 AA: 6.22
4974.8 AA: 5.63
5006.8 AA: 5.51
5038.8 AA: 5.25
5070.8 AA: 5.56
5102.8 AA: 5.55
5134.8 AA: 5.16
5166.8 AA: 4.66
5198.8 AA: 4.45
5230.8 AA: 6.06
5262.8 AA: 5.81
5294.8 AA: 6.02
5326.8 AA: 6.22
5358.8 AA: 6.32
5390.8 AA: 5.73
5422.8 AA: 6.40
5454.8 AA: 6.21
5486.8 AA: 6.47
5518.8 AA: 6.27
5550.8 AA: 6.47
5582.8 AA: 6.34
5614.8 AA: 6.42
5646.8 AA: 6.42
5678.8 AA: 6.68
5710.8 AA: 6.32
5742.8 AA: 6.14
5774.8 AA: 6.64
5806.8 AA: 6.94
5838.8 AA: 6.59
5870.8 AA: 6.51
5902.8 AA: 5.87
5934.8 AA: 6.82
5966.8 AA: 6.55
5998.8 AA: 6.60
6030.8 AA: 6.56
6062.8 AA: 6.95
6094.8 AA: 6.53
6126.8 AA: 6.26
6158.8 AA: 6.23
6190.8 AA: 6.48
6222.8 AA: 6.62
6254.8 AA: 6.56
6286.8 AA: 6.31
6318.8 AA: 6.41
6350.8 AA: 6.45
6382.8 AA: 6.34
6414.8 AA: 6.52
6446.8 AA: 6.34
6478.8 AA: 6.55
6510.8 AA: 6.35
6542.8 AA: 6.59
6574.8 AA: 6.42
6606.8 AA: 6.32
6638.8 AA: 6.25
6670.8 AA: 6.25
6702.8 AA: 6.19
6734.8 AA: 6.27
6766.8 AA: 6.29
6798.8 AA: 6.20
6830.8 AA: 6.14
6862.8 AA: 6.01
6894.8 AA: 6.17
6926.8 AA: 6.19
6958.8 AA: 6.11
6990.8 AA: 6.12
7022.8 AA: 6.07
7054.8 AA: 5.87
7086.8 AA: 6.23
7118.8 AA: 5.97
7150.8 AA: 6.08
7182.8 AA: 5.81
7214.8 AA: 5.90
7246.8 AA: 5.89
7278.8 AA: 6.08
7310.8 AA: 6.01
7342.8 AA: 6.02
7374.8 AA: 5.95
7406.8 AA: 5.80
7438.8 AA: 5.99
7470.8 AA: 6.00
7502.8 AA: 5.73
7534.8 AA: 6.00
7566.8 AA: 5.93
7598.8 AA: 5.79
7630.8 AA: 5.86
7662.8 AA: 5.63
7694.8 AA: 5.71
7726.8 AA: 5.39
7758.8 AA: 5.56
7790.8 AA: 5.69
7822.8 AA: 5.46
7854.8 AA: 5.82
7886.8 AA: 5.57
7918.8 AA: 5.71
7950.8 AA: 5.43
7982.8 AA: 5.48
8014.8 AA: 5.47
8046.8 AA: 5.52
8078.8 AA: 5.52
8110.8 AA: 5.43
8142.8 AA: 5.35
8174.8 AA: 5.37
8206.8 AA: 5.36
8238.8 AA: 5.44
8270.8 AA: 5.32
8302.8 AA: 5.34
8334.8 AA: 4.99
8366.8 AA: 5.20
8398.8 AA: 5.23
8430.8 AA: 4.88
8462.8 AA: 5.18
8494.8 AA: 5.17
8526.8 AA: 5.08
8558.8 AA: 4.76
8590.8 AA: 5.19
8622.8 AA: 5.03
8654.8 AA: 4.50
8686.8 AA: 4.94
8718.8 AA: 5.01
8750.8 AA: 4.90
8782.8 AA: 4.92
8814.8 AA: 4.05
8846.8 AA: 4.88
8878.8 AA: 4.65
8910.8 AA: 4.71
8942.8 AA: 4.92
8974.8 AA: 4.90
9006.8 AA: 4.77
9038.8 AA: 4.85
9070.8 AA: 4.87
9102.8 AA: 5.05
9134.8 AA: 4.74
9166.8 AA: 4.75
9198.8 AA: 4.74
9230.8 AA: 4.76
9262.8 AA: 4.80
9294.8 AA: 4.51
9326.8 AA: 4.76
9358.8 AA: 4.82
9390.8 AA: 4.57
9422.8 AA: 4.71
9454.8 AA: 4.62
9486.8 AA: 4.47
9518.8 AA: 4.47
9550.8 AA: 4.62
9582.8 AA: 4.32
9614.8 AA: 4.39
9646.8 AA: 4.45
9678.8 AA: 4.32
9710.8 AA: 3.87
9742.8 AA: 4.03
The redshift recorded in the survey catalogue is 0.00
